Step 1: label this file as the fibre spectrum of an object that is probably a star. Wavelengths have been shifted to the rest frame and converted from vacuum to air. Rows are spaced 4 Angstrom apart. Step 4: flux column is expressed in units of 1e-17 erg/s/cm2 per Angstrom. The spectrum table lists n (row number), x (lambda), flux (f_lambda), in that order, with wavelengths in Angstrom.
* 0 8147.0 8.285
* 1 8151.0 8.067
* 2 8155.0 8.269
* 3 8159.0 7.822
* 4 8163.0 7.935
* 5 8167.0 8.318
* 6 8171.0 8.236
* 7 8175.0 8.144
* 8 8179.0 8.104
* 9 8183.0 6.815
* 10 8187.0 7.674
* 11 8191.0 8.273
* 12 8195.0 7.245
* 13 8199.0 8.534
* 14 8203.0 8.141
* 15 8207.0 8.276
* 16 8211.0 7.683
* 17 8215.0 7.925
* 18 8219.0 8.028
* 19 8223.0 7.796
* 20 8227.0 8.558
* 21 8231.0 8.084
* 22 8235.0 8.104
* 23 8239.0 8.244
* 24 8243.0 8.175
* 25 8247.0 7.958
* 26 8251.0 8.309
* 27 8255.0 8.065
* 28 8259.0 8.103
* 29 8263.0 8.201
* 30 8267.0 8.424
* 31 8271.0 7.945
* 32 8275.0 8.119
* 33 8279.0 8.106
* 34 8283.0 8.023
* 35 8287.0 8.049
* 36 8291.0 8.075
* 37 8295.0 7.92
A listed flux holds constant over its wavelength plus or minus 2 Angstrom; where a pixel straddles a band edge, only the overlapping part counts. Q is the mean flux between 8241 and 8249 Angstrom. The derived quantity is 8.07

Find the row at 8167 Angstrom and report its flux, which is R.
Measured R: 8.318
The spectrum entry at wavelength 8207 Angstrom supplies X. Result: 8.276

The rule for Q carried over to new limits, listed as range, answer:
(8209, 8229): 8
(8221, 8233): 8.15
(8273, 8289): 8.07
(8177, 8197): 7.62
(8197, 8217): 8.11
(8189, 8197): 7.76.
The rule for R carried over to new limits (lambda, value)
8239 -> 8.244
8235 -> 8.104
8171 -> 8.236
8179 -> 8.104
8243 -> 8.175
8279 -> 8.106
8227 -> 8.558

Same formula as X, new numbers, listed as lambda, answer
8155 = 8.269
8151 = 8.067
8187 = 7.674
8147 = 8.285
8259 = 8.103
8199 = 8.534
